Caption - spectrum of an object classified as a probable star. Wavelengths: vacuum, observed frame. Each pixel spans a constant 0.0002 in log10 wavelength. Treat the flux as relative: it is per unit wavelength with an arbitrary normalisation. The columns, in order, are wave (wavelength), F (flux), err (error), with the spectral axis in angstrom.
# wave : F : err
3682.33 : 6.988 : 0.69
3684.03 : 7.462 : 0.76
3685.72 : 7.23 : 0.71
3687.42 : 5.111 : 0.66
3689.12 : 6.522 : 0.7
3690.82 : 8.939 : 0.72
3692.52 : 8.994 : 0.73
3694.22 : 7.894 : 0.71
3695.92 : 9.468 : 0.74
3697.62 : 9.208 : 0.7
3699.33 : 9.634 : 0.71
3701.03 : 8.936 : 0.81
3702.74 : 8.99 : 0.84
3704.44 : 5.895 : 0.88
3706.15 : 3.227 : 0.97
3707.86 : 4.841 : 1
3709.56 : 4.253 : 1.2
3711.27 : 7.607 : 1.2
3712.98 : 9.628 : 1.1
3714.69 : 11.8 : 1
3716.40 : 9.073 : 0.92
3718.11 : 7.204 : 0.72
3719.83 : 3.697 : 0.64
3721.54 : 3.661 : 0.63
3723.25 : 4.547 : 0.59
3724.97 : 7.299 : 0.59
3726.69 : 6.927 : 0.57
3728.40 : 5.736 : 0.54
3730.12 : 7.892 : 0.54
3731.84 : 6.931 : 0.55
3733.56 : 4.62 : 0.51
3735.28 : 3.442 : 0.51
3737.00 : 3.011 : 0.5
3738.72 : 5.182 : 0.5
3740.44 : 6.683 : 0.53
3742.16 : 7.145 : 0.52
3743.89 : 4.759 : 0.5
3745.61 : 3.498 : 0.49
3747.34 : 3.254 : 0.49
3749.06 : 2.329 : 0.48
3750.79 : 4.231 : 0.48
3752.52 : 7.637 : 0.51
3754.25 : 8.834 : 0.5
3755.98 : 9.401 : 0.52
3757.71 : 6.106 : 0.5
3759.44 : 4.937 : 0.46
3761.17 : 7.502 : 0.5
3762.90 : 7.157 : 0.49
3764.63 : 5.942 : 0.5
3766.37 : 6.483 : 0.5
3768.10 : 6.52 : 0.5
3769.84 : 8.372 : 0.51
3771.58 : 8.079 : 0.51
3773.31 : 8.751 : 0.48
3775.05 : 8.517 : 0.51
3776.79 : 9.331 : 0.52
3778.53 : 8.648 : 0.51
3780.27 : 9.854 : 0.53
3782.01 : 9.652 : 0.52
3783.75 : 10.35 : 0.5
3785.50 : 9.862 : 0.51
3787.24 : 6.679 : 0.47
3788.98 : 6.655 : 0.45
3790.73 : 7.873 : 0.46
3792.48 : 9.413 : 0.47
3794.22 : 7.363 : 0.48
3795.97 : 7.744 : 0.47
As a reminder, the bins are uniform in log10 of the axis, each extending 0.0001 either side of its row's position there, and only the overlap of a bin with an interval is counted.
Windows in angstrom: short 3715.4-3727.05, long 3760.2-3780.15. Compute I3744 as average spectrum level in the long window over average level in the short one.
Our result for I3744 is 1.28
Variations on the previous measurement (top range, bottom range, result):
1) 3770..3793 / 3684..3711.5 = 1.20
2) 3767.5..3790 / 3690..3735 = 1.20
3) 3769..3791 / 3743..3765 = 1.49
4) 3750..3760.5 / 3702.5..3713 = 1.16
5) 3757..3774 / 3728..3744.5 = 1.26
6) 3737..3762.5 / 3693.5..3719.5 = 0.74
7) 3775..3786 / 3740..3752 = 2.08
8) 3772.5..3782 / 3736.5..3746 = 1.74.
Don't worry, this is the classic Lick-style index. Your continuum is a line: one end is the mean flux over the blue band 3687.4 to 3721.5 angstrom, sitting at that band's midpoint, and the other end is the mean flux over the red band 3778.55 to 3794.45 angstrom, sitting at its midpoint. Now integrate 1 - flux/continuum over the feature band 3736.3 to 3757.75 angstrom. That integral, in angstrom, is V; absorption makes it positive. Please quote 6.8 angstrom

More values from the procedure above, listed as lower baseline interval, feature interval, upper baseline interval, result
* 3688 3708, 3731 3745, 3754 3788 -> 4.8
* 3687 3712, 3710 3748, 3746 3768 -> 3.8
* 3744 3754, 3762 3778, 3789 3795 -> -3.7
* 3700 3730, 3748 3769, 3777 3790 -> 4.4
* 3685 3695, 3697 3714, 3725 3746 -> -1.0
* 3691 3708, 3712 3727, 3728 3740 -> -1.6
